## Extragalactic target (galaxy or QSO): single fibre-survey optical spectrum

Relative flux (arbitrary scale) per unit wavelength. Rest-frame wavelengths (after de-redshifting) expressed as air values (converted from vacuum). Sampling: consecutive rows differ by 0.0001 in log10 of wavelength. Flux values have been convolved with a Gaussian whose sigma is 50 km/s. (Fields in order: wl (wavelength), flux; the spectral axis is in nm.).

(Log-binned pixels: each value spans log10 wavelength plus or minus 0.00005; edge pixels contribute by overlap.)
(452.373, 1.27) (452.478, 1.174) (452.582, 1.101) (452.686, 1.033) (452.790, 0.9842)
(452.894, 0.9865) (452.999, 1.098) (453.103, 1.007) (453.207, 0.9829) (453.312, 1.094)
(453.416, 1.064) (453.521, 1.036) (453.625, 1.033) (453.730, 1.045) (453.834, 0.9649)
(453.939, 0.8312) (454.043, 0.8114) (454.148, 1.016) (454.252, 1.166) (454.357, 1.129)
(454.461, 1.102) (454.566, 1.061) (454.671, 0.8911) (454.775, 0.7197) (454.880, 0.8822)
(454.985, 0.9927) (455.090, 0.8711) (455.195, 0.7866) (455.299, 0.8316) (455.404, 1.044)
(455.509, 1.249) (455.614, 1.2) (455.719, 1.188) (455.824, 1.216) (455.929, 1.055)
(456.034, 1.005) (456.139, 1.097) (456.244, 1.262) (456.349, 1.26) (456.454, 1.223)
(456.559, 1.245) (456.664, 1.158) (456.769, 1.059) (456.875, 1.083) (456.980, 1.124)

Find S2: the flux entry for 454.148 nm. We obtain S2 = 1.016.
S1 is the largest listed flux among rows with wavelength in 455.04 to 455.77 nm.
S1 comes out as 1.249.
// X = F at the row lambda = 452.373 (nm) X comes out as 1.27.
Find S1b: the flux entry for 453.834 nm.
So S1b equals 0.9649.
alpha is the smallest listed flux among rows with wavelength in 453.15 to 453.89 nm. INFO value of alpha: 0.9649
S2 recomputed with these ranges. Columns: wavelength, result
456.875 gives 1.083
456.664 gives 1.158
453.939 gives 0.8312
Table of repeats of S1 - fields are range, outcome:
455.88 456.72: 1.262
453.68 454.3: 1.166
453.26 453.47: 1.094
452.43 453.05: 1.174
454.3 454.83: 1.129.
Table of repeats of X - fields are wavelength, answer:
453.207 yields 0.9829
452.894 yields 0.9865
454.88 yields 0.8822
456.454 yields 1.223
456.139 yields 1.097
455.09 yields 0.8711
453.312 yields 1.094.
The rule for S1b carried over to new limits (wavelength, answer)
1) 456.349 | 1.26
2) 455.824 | 1.216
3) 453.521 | 1.036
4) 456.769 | 1.059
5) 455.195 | 0.7866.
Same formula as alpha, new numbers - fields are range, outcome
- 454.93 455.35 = 0.7866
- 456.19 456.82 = 1.059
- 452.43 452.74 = 1.033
